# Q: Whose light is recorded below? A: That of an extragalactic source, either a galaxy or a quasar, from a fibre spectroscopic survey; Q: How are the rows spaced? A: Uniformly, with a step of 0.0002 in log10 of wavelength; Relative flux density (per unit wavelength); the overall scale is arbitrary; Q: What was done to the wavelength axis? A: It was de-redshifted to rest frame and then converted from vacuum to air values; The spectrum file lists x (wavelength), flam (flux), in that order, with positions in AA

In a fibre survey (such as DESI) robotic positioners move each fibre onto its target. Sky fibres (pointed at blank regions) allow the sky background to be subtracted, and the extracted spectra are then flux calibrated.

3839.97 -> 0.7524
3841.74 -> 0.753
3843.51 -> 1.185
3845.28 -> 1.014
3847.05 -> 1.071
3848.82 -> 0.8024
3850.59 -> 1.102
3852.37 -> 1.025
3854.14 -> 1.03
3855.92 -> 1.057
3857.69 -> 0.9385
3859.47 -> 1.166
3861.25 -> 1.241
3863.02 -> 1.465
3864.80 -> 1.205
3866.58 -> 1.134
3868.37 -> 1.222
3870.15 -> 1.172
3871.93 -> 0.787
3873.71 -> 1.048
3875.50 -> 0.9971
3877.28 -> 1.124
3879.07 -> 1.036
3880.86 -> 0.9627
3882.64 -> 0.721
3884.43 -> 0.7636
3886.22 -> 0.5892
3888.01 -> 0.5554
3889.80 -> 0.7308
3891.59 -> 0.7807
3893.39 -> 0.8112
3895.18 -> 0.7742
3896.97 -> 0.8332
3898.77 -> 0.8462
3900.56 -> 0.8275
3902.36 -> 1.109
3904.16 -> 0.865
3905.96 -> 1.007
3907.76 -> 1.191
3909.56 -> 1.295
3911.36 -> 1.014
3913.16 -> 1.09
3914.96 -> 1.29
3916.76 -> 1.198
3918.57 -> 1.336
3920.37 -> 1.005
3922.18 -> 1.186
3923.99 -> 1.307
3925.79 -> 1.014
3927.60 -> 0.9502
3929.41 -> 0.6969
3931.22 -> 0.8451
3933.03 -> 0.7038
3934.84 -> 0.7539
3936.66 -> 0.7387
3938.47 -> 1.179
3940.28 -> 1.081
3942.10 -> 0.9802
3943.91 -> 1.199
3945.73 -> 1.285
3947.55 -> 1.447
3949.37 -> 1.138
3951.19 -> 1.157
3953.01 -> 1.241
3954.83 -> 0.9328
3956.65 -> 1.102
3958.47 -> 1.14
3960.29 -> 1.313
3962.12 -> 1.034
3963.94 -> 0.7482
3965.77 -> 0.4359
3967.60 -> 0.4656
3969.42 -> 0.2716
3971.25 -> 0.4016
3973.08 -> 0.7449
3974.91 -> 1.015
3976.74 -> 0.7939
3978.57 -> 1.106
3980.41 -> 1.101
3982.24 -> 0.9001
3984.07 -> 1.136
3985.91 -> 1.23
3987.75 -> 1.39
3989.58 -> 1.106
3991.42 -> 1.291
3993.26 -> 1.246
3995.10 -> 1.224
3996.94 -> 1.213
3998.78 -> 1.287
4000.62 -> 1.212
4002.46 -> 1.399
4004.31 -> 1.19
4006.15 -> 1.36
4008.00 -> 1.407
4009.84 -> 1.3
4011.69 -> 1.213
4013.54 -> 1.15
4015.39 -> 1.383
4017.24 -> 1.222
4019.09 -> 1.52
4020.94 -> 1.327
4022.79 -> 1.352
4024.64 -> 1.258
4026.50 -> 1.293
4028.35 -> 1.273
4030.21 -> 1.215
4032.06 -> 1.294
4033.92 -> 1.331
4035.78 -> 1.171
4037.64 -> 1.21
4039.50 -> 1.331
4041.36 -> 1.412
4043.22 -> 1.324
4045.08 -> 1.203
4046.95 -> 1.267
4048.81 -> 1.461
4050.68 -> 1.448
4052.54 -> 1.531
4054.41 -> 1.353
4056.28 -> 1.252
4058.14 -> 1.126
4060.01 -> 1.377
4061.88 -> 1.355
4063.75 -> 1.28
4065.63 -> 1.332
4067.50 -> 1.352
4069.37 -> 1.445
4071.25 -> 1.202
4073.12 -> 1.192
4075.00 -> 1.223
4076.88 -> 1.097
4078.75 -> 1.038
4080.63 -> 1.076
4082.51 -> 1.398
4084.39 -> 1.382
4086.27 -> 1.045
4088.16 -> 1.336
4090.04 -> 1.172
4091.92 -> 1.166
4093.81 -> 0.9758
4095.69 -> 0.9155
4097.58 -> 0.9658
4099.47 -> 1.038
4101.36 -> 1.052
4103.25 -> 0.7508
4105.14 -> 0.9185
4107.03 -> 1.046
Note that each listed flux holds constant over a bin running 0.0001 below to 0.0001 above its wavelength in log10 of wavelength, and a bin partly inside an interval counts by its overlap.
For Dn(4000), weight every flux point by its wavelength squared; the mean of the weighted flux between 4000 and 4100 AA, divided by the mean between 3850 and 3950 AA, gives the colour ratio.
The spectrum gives 1.34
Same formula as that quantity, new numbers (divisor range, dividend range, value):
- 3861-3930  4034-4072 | 1.43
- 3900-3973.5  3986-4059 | 1.36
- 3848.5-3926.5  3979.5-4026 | 1.31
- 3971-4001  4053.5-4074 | 1.23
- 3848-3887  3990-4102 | 1.34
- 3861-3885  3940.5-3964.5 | 1.11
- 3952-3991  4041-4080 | 1.44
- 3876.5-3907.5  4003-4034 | 1.63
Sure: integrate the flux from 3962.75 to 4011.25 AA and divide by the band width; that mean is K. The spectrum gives 1.04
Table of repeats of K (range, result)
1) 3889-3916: 0.967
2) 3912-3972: 0.991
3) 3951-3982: 0.876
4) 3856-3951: 1.01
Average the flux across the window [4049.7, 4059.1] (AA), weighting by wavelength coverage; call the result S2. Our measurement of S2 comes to 1.34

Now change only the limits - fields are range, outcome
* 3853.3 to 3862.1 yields 1.09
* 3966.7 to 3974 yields 0.472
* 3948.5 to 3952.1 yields 1.15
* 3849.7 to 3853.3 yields 1.06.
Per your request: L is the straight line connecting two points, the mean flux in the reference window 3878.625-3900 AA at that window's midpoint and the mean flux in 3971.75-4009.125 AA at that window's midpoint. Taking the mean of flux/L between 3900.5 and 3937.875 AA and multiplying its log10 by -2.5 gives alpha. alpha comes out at -0.158 mag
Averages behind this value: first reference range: 0.779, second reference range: 1.16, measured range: 1.03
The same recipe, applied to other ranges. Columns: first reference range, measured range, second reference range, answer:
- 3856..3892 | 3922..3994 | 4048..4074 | 0.152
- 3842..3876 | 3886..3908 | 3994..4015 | 0.328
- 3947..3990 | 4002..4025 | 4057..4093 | -0.210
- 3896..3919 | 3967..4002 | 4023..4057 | 0.191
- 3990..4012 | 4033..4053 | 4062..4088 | -0.062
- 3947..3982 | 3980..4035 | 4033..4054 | -0.107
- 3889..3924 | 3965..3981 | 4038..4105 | 0.495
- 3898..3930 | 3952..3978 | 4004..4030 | 0.377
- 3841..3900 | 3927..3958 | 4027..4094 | 0.058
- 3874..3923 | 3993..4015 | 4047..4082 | -0.091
